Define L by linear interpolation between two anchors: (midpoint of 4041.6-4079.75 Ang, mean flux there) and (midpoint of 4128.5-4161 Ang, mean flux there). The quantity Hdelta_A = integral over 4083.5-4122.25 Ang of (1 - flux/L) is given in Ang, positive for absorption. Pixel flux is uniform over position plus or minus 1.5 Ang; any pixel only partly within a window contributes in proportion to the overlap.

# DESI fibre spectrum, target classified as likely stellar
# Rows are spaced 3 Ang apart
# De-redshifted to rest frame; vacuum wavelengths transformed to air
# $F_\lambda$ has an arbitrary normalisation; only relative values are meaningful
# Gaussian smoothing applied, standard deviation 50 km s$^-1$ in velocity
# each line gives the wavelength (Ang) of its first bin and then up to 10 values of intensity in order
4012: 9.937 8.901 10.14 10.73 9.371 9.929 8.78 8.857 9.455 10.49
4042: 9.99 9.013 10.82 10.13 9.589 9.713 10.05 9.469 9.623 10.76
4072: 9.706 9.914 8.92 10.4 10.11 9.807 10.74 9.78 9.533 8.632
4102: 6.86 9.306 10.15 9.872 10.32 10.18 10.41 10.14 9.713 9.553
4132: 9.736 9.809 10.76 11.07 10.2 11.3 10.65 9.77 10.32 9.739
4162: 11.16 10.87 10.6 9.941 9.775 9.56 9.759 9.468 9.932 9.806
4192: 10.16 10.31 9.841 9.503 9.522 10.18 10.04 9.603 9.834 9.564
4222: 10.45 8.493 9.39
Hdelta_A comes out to 1.52 Ang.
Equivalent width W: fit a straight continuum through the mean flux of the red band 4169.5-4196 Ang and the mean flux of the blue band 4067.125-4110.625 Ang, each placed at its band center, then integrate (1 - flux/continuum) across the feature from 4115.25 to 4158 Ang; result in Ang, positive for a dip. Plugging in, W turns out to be -2.26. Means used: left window 9.62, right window 9.85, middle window 10.3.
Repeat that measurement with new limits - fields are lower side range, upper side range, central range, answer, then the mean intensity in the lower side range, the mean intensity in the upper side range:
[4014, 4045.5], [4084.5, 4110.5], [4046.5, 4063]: -0.79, 9.64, 9.4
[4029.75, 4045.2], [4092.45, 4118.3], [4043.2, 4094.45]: -2.49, 9.52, 9.38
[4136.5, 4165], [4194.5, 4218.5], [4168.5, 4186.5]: 0.77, 10.6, 9.82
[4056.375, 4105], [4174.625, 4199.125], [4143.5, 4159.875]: -0.98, 9.61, 9.85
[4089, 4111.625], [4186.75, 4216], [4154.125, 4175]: -1.45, 9.31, 9.88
